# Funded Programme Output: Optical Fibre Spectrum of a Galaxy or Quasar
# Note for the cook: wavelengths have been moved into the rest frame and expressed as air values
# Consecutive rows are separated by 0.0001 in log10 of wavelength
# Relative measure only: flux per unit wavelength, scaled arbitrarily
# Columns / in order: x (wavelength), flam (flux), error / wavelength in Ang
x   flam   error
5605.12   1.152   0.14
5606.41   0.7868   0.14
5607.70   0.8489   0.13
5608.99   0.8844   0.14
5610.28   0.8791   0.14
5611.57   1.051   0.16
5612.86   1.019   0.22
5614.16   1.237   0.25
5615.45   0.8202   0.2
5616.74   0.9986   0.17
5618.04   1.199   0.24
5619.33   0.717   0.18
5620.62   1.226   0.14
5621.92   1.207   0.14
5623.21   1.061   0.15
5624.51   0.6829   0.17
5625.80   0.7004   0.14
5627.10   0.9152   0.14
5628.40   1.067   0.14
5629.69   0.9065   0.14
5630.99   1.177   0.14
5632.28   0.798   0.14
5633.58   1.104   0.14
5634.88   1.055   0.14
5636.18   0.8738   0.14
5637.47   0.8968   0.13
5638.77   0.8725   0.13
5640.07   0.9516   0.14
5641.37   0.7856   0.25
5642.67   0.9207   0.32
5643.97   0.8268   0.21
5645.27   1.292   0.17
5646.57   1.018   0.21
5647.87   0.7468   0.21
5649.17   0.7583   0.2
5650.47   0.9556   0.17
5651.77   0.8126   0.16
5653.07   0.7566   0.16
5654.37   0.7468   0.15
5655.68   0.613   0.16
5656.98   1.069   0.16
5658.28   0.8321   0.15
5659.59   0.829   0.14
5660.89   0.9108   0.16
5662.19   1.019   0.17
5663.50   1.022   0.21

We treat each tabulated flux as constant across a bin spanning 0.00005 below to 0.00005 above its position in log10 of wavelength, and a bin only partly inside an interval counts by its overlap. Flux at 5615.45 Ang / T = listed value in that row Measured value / 0.8202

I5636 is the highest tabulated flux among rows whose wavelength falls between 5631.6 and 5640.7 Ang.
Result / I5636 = 1.104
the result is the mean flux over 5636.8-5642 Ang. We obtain 0.878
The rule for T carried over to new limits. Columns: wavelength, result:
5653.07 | 0.7566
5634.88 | 1.055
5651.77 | 0.8126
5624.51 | 0.6829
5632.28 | 0.798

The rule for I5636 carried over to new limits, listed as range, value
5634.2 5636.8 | 1.055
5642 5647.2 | 1.292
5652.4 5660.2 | 1.069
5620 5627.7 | 1.226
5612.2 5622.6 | 1.237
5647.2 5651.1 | 0.9556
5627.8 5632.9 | 1.177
